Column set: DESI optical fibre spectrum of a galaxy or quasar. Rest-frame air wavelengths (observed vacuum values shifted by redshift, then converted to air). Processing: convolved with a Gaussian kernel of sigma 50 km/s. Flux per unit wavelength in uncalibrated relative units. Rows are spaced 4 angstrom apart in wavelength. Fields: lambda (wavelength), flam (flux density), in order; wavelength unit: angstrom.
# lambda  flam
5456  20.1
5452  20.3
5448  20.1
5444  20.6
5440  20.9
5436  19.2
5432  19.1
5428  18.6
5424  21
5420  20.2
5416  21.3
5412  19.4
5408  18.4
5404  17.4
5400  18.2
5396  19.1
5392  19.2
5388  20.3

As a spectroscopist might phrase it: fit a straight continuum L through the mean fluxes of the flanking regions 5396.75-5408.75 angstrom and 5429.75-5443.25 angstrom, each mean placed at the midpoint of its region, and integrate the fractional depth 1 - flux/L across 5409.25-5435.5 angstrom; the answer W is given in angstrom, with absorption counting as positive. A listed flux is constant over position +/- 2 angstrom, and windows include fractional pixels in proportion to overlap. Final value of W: -1.1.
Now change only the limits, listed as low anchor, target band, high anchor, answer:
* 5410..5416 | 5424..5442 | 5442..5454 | 0.5 angstrom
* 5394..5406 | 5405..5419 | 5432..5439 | -0.7 angstrom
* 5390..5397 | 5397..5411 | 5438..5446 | 0.9 angstrom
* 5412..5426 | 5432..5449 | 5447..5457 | 0.2 angstrom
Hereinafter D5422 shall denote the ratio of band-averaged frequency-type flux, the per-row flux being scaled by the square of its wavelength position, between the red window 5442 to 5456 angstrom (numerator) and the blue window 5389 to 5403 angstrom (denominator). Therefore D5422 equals 1.1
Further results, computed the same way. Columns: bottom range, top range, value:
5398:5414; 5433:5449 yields 1.11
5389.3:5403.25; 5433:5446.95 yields 1.09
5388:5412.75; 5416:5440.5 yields 1.07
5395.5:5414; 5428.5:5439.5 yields 1.06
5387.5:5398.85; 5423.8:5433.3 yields 1.01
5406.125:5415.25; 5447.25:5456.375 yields 1.07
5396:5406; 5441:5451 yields 1.15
